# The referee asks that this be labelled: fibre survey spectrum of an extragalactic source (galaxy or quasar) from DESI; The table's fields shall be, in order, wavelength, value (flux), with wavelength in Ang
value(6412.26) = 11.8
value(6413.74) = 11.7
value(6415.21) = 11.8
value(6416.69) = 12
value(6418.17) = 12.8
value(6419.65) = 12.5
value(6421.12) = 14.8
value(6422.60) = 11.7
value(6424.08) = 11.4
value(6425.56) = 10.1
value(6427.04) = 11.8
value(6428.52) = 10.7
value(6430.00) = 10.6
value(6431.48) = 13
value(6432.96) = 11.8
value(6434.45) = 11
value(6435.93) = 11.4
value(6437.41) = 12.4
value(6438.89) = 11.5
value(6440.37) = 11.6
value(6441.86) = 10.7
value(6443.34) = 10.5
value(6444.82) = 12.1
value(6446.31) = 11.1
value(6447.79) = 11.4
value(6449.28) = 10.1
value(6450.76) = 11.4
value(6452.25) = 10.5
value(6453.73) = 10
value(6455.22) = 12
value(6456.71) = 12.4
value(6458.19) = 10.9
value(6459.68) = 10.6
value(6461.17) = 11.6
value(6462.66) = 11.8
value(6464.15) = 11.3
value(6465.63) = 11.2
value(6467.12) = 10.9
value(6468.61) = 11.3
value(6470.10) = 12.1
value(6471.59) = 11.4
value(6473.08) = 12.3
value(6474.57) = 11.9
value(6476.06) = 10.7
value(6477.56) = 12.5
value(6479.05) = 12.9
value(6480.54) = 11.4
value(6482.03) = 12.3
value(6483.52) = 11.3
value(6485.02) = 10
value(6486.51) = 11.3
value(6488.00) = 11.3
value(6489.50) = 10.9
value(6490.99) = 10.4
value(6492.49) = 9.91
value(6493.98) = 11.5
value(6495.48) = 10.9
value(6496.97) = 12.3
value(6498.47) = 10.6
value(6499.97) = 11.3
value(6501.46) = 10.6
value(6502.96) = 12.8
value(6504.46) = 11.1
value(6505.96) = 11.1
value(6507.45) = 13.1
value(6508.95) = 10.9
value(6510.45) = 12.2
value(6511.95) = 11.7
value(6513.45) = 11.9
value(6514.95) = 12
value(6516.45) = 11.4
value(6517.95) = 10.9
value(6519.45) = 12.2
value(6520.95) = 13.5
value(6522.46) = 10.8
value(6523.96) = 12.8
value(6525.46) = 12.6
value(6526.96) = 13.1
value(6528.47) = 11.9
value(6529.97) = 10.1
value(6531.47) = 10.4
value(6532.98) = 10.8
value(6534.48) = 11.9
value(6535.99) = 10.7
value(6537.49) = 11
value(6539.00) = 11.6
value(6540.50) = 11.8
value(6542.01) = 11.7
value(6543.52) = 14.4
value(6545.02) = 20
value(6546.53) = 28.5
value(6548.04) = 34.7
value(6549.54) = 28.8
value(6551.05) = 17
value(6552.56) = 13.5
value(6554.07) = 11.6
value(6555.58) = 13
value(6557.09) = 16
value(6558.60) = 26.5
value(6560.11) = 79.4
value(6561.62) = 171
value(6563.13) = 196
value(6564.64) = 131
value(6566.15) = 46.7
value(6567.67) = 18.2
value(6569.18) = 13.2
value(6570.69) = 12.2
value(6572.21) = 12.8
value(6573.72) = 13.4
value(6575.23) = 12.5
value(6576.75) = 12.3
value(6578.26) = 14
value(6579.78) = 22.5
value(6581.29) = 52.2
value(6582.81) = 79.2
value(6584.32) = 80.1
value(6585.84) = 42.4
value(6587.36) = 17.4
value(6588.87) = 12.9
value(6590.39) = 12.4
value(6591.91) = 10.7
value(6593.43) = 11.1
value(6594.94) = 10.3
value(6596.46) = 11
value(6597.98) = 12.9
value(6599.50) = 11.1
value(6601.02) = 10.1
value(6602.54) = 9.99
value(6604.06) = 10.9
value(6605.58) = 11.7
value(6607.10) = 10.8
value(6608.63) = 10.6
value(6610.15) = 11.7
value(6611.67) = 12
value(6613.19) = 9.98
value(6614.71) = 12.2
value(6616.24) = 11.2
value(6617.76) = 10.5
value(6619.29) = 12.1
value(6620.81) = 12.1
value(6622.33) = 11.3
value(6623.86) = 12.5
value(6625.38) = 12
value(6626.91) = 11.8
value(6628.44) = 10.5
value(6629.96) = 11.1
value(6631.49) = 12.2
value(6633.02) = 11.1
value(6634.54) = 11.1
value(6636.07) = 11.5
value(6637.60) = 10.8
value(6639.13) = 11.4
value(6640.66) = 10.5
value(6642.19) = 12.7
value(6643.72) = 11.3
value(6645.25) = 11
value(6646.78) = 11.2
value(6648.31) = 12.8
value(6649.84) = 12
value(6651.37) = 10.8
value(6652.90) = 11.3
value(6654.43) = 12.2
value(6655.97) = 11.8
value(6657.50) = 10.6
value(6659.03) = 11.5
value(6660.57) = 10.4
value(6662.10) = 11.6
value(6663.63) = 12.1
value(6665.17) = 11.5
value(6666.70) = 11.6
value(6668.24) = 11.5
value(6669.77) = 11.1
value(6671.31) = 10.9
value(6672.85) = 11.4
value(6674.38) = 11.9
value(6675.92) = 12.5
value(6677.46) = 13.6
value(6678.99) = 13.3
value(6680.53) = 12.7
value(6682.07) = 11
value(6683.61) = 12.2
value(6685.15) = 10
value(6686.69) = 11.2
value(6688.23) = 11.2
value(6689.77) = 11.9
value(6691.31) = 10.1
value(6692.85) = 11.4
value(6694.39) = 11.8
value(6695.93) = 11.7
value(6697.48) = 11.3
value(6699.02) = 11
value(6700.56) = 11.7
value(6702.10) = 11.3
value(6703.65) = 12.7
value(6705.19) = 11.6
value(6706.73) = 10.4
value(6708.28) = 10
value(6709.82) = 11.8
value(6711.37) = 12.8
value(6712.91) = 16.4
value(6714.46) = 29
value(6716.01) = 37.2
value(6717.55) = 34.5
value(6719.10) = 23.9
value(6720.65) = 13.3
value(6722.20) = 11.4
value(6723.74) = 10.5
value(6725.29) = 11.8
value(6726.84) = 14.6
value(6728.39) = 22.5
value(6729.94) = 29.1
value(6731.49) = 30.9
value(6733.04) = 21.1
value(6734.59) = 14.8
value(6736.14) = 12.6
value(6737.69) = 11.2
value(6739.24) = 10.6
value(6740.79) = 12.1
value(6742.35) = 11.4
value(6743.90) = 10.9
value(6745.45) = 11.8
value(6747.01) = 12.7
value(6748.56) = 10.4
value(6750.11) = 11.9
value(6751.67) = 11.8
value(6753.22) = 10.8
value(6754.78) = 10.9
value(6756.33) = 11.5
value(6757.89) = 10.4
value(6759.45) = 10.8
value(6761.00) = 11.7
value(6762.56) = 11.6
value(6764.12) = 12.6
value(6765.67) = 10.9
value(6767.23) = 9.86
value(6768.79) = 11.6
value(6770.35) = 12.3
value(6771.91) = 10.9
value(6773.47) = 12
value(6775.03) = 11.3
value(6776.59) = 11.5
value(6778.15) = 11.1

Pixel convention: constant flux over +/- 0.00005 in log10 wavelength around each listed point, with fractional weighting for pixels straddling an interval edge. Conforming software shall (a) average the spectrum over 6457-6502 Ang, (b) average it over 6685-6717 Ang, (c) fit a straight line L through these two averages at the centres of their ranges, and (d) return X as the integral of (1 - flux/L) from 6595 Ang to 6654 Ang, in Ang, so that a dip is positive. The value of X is 7.4 Ang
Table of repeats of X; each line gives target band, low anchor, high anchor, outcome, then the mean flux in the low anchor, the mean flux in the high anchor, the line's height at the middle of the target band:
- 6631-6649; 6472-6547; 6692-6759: 3.0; 12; 14.9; 13.8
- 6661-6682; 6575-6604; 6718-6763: 7.4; 23.3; 14.3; 18.4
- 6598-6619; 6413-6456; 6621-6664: 0.7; 11.5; 11.5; 11.5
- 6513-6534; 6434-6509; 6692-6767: 0.4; 11.4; 14.5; 12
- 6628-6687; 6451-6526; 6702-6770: 9.5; 11.5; 14.8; 13.8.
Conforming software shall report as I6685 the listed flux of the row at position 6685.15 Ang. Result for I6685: 10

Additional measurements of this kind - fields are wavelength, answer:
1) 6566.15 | 46.7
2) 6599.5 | 11.1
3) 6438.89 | 11.5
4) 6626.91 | 11.8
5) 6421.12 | 14.8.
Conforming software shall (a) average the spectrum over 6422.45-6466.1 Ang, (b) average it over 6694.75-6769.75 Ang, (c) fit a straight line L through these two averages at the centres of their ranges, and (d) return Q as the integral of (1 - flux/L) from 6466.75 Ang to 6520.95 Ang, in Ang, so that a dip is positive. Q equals 1.5 Ang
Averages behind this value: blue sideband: 11.3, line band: 11.5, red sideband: 14.5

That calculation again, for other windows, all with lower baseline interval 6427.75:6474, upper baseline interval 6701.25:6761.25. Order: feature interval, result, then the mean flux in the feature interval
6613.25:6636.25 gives 3.8 Ang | 11.5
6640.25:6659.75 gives 3.6 Ang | 11.5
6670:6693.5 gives 4.7 Ang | 11.7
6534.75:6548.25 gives -3.9 Ang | 16.3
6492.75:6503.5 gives 0.6 Ang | 11.3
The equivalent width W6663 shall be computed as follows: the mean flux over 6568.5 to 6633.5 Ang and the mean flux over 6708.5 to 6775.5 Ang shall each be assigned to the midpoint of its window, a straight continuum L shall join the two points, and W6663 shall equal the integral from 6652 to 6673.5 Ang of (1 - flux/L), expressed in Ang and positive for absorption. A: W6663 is 6.2 Ang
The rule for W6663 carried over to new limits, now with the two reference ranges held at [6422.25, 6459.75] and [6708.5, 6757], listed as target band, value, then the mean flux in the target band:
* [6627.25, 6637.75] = 2.4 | 11.2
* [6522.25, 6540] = 1.8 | 11.5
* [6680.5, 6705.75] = 6.7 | 11.4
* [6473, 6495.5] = 1.3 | 11.3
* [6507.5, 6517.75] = 0.6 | 11.7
